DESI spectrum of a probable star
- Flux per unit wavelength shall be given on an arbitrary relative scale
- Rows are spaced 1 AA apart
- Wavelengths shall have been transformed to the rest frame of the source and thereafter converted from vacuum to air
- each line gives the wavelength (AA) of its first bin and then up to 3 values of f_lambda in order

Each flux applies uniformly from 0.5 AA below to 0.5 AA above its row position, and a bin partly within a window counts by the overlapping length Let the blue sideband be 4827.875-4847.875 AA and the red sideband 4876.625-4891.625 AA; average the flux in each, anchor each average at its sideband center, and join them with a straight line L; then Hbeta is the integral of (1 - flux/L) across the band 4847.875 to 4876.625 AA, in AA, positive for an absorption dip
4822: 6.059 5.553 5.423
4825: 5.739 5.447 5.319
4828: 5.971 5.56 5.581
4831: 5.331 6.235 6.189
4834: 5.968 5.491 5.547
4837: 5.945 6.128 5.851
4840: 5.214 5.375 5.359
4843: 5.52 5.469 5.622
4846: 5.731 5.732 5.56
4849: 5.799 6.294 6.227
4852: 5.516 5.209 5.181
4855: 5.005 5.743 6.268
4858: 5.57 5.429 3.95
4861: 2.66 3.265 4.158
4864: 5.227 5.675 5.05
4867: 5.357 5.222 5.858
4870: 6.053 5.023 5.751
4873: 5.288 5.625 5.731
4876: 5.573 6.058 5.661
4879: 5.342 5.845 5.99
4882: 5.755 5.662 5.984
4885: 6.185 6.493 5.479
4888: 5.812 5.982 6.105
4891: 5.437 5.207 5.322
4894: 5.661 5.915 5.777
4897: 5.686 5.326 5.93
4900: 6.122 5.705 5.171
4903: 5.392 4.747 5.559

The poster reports 2.4 AA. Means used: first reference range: 5.68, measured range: 5.28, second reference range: 5.85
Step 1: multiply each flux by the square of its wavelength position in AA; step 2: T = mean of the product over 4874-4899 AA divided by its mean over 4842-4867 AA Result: 1.11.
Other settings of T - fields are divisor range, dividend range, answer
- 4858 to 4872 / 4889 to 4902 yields 1.17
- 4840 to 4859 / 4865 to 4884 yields 1.01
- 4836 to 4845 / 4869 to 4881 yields 1.02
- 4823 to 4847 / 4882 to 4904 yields 1.03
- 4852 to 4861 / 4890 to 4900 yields 1.11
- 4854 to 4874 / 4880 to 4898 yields 1.15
